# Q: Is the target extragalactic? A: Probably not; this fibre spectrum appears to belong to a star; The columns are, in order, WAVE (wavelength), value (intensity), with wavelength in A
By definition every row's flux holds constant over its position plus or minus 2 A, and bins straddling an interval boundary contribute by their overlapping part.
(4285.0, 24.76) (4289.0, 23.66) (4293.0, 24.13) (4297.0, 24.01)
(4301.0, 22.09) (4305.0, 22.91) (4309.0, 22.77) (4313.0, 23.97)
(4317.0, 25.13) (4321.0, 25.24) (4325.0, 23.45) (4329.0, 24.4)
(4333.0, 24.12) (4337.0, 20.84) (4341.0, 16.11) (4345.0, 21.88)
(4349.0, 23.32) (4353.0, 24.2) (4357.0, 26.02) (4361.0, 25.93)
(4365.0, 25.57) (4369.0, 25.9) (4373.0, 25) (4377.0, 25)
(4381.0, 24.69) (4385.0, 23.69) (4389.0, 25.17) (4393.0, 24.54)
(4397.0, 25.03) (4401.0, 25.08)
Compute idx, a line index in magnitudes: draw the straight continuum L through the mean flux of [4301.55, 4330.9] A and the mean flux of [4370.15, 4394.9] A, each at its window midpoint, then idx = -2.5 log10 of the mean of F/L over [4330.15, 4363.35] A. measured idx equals 0.06 mag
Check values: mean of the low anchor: 23.9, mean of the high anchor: 24.7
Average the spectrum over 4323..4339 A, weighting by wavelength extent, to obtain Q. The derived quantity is 23.2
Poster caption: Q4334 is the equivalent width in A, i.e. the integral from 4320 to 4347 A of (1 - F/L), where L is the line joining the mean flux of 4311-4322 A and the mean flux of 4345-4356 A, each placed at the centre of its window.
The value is 2.3 A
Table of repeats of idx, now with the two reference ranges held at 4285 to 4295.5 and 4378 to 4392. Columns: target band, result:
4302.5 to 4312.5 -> 0.05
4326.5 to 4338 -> 0.04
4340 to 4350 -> 0.18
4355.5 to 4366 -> -0.06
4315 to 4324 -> -0.03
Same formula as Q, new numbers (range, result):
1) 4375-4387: 24.5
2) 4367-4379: 25.3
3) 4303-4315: 23.2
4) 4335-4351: 20.5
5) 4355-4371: 25.9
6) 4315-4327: 24.6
